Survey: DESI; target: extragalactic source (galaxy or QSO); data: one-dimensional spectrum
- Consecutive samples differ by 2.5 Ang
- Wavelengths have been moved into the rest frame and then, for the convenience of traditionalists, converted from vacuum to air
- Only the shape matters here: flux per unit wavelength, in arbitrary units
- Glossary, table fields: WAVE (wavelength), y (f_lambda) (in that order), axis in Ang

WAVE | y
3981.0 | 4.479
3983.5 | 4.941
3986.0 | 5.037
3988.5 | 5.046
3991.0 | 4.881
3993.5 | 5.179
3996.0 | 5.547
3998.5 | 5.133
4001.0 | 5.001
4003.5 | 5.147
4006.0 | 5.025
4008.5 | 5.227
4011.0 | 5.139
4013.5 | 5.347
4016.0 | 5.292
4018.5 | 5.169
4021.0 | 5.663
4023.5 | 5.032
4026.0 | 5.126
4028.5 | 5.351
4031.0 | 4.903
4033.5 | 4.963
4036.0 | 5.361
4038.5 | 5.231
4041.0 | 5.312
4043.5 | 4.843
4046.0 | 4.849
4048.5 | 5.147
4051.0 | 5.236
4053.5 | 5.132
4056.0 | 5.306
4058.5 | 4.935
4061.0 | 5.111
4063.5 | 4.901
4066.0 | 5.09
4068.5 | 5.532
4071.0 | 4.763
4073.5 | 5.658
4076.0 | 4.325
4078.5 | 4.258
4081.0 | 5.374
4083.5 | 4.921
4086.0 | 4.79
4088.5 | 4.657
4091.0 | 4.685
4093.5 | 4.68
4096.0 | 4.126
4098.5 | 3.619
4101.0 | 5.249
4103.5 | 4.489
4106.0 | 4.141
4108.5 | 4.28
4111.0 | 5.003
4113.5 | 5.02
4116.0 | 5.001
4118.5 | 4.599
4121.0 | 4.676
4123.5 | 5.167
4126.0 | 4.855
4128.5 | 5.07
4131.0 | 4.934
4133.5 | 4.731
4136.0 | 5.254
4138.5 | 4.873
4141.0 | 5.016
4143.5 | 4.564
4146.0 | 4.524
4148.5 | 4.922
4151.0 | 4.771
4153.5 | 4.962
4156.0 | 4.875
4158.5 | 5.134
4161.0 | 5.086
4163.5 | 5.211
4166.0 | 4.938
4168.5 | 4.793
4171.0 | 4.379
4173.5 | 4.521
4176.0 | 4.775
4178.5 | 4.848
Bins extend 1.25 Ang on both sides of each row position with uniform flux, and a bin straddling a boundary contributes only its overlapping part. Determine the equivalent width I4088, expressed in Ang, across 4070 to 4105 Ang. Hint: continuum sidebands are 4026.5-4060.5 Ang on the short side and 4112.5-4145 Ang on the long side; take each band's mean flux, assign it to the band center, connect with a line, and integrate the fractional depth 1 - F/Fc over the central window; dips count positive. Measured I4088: 2.3 Ang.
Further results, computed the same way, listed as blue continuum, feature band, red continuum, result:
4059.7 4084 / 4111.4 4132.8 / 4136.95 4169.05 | 0.11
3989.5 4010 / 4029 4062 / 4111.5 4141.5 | -0.27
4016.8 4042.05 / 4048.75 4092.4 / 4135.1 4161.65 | 1.03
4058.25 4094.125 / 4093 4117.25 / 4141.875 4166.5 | 1.74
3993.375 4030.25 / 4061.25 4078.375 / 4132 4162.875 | 0.29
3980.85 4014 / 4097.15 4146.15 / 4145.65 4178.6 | 1.50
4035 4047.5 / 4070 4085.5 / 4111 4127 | 0.41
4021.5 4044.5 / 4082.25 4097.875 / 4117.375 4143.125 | 1.26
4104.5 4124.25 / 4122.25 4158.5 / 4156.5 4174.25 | -0.77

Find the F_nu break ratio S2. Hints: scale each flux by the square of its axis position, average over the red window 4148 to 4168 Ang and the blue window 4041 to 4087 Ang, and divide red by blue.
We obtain 1.04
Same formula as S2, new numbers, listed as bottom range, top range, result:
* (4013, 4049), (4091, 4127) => 0.93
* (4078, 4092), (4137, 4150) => 1.02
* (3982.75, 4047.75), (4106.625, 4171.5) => 1.01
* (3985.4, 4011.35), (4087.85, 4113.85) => 0.93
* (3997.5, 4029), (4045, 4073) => 1.00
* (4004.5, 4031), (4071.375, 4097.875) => 0.93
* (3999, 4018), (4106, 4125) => 0.97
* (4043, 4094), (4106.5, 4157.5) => 1.01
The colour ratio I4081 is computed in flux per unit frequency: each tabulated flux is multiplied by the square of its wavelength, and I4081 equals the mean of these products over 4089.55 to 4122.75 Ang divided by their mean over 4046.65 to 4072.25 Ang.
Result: 0.92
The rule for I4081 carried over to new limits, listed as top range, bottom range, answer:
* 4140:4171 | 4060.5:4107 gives 1.06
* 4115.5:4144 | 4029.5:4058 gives 1.00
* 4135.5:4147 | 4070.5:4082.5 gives 1.02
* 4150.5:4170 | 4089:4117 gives 1.12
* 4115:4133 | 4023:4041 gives 0.99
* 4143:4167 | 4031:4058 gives 1.01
